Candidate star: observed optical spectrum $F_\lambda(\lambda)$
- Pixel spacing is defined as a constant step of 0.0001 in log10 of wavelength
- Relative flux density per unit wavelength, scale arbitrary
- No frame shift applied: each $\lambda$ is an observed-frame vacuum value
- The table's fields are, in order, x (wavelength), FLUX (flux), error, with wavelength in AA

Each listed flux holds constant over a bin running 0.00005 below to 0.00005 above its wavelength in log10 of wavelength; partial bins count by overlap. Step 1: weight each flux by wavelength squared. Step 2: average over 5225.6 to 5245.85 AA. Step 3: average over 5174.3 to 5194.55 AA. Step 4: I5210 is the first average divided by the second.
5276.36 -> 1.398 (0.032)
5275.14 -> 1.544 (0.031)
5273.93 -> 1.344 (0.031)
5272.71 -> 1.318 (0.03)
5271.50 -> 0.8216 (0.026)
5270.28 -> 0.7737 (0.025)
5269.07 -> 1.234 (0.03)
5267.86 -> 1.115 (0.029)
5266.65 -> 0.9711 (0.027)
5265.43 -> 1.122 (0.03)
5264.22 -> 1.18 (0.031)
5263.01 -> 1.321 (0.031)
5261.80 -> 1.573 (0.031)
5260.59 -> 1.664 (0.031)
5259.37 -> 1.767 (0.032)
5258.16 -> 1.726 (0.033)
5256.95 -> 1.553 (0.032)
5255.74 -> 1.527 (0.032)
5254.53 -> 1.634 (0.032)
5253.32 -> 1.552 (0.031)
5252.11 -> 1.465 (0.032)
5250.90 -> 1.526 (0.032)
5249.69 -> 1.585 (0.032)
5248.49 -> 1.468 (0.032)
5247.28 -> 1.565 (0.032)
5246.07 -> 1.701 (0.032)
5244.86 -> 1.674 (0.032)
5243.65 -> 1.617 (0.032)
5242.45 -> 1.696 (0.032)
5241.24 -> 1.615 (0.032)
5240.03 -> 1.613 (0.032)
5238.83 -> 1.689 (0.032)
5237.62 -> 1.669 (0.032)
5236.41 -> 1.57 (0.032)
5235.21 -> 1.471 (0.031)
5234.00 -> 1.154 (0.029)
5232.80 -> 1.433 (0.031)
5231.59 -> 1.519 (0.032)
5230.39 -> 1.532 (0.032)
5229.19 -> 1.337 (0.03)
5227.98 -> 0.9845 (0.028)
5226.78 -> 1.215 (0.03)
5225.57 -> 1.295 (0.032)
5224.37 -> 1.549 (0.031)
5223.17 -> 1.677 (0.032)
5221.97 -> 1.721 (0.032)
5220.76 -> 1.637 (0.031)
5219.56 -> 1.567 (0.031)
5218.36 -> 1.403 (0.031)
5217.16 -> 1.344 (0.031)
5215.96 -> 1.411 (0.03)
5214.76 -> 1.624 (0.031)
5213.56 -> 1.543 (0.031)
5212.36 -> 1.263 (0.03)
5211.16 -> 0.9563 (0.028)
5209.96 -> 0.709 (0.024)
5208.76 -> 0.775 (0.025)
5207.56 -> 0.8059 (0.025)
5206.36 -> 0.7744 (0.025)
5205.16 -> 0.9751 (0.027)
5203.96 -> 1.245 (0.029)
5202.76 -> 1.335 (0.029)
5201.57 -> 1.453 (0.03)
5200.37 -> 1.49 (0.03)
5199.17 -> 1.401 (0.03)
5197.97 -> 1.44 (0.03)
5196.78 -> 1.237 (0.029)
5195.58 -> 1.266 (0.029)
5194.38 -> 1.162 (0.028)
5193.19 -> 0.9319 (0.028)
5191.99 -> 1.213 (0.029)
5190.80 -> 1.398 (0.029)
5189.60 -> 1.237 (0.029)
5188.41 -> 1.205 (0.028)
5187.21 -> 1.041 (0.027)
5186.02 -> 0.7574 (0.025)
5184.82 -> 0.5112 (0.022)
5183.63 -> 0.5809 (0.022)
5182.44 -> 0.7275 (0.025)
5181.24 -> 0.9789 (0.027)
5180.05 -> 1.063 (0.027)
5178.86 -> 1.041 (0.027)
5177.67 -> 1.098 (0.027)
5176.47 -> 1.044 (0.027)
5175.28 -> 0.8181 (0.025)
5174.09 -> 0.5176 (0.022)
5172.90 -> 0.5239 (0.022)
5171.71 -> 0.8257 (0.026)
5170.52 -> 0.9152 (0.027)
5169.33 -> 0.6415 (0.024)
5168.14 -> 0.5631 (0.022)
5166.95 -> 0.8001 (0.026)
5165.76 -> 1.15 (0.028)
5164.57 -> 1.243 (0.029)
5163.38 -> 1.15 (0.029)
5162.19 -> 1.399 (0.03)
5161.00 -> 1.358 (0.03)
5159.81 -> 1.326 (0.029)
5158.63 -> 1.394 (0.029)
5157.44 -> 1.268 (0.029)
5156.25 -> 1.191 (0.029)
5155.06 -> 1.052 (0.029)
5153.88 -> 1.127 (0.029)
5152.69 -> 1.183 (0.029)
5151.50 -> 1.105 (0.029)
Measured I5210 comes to 1.55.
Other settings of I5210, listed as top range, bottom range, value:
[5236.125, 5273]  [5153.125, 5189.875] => 1.53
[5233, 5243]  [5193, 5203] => 1.20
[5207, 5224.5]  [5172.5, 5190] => 1.54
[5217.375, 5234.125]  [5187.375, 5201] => 1.15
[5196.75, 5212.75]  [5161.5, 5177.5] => 1.27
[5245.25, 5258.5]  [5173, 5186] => 1.97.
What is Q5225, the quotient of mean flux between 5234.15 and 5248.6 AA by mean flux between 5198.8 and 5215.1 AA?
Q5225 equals 1.38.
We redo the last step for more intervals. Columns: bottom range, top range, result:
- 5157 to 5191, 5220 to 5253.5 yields 1.55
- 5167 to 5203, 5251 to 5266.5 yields 1.48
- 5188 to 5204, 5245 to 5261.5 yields 1.24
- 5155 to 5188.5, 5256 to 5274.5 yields 1.35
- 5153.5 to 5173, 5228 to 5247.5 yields 1.44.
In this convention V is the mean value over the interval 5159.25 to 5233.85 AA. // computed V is 1.15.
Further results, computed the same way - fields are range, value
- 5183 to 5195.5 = 1.01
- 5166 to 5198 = 0.94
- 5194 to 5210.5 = 1.15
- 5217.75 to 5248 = 1.52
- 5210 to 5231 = 1.4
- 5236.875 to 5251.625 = 1.62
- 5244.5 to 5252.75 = 1.57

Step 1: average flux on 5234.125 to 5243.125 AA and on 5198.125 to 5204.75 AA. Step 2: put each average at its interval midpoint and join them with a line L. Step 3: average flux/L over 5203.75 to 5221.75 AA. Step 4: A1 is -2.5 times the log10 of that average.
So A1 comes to 0.19 mag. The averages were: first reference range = 1.38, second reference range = 1.59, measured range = 1.21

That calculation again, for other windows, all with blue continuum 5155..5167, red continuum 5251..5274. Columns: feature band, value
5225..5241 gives -0.08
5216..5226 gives -0.17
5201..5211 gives 0.27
